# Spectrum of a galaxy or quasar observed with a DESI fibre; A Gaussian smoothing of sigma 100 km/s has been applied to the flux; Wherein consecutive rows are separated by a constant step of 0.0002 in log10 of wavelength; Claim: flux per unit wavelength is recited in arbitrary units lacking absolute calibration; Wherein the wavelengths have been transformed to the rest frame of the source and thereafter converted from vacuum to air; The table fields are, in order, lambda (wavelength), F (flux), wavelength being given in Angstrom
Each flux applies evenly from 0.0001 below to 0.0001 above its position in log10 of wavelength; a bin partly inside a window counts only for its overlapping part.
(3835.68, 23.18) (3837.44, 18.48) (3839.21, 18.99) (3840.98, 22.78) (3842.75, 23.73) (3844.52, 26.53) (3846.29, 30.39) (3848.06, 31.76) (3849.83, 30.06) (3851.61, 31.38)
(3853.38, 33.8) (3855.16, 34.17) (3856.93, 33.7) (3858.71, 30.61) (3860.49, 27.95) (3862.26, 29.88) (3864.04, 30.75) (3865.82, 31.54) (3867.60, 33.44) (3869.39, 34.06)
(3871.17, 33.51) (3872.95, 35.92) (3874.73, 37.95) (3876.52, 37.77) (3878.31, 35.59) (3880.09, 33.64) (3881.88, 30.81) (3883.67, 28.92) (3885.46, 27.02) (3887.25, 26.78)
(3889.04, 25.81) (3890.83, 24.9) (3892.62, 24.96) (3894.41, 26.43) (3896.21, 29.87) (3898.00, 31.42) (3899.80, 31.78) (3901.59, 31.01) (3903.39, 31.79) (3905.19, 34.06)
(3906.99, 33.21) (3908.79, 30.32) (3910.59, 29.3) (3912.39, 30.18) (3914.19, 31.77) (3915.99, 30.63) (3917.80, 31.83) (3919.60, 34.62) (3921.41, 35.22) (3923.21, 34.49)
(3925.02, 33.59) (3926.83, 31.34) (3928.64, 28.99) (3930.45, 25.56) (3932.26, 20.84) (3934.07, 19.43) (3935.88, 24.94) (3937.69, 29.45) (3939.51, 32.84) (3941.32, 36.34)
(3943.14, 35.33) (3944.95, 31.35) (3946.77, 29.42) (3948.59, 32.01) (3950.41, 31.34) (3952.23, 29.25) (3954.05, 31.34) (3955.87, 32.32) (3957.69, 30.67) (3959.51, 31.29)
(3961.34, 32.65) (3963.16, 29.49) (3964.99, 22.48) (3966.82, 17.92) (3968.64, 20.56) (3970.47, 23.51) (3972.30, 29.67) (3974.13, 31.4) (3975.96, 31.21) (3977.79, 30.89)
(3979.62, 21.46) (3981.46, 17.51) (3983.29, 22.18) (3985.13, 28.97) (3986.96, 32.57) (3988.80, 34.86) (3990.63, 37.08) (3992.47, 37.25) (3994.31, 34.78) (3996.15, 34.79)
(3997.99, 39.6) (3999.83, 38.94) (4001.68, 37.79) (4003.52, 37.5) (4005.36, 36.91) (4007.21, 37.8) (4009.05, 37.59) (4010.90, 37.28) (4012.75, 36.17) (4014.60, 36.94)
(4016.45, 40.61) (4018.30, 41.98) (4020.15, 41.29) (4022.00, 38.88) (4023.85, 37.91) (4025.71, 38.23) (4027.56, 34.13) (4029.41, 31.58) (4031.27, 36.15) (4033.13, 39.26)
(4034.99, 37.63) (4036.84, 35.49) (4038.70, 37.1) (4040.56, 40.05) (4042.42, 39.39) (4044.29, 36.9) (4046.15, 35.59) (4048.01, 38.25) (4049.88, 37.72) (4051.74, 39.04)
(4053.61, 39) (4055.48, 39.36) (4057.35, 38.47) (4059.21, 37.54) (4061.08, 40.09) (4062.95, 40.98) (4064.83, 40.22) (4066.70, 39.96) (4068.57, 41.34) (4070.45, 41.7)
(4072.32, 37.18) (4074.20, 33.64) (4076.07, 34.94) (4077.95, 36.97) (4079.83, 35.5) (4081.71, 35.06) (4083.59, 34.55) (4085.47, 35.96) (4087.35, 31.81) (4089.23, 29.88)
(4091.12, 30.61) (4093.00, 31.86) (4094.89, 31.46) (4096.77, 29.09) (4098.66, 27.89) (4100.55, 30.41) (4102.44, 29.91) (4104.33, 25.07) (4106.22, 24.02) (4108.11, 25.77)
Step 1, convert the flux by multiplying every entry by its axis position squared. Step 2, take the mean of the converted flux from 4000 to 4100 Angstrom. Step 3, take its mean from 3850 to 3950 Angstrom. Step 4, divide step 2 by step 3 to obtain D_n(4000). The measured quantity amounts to 1.28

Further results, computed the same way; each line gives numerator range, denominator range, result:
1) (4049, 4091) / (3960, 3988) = 1.48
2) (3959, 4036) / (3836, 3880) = 1.17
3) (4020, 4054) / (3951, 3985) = 1.43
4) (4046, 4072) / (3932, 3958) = 1.39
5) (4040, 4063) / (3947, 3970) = 1.42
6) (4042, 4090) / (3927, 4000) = 1.33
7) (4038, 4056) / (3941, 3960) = 1.26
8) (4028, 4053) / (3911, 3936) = 1.33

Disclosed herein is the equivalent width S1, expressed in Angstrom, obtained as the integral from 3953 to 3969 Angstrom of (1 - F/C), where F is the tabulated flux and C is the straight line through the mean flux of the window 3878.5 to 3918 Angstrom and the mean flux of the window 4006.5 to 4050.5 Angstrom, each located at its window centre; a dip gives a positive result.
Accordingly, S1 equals 2.7 Angstrom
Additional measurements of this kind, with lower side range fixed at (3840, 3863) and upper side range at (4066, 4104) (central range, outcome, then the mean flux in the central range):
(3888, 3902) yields 1.1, 28.2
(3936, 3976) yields 2.6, 29.5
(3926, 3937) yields 2.1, 25.2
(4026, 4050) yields -2.8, 36.9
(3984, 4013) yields -3.5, 36.1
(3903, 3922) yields -0.8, 32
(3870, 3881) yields -2.0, 35.7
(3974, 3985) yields 2.2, 25.6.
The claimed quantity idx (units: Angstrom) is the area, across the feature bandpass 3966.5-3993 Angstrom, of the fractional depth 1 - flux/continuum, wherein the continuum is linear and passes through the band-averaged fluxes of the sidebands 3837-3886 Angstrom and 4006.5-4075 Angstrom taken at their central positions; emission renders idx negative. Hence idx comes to 5.8 Angstrom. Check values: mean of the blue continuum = 30.7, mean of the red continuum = 38.2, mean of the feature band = 27.9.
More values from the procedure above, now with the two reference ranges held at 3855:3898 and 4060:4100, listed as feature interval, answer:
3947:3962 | 0.6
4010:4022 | -1.8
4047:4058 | -1.3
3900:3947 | 1.9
